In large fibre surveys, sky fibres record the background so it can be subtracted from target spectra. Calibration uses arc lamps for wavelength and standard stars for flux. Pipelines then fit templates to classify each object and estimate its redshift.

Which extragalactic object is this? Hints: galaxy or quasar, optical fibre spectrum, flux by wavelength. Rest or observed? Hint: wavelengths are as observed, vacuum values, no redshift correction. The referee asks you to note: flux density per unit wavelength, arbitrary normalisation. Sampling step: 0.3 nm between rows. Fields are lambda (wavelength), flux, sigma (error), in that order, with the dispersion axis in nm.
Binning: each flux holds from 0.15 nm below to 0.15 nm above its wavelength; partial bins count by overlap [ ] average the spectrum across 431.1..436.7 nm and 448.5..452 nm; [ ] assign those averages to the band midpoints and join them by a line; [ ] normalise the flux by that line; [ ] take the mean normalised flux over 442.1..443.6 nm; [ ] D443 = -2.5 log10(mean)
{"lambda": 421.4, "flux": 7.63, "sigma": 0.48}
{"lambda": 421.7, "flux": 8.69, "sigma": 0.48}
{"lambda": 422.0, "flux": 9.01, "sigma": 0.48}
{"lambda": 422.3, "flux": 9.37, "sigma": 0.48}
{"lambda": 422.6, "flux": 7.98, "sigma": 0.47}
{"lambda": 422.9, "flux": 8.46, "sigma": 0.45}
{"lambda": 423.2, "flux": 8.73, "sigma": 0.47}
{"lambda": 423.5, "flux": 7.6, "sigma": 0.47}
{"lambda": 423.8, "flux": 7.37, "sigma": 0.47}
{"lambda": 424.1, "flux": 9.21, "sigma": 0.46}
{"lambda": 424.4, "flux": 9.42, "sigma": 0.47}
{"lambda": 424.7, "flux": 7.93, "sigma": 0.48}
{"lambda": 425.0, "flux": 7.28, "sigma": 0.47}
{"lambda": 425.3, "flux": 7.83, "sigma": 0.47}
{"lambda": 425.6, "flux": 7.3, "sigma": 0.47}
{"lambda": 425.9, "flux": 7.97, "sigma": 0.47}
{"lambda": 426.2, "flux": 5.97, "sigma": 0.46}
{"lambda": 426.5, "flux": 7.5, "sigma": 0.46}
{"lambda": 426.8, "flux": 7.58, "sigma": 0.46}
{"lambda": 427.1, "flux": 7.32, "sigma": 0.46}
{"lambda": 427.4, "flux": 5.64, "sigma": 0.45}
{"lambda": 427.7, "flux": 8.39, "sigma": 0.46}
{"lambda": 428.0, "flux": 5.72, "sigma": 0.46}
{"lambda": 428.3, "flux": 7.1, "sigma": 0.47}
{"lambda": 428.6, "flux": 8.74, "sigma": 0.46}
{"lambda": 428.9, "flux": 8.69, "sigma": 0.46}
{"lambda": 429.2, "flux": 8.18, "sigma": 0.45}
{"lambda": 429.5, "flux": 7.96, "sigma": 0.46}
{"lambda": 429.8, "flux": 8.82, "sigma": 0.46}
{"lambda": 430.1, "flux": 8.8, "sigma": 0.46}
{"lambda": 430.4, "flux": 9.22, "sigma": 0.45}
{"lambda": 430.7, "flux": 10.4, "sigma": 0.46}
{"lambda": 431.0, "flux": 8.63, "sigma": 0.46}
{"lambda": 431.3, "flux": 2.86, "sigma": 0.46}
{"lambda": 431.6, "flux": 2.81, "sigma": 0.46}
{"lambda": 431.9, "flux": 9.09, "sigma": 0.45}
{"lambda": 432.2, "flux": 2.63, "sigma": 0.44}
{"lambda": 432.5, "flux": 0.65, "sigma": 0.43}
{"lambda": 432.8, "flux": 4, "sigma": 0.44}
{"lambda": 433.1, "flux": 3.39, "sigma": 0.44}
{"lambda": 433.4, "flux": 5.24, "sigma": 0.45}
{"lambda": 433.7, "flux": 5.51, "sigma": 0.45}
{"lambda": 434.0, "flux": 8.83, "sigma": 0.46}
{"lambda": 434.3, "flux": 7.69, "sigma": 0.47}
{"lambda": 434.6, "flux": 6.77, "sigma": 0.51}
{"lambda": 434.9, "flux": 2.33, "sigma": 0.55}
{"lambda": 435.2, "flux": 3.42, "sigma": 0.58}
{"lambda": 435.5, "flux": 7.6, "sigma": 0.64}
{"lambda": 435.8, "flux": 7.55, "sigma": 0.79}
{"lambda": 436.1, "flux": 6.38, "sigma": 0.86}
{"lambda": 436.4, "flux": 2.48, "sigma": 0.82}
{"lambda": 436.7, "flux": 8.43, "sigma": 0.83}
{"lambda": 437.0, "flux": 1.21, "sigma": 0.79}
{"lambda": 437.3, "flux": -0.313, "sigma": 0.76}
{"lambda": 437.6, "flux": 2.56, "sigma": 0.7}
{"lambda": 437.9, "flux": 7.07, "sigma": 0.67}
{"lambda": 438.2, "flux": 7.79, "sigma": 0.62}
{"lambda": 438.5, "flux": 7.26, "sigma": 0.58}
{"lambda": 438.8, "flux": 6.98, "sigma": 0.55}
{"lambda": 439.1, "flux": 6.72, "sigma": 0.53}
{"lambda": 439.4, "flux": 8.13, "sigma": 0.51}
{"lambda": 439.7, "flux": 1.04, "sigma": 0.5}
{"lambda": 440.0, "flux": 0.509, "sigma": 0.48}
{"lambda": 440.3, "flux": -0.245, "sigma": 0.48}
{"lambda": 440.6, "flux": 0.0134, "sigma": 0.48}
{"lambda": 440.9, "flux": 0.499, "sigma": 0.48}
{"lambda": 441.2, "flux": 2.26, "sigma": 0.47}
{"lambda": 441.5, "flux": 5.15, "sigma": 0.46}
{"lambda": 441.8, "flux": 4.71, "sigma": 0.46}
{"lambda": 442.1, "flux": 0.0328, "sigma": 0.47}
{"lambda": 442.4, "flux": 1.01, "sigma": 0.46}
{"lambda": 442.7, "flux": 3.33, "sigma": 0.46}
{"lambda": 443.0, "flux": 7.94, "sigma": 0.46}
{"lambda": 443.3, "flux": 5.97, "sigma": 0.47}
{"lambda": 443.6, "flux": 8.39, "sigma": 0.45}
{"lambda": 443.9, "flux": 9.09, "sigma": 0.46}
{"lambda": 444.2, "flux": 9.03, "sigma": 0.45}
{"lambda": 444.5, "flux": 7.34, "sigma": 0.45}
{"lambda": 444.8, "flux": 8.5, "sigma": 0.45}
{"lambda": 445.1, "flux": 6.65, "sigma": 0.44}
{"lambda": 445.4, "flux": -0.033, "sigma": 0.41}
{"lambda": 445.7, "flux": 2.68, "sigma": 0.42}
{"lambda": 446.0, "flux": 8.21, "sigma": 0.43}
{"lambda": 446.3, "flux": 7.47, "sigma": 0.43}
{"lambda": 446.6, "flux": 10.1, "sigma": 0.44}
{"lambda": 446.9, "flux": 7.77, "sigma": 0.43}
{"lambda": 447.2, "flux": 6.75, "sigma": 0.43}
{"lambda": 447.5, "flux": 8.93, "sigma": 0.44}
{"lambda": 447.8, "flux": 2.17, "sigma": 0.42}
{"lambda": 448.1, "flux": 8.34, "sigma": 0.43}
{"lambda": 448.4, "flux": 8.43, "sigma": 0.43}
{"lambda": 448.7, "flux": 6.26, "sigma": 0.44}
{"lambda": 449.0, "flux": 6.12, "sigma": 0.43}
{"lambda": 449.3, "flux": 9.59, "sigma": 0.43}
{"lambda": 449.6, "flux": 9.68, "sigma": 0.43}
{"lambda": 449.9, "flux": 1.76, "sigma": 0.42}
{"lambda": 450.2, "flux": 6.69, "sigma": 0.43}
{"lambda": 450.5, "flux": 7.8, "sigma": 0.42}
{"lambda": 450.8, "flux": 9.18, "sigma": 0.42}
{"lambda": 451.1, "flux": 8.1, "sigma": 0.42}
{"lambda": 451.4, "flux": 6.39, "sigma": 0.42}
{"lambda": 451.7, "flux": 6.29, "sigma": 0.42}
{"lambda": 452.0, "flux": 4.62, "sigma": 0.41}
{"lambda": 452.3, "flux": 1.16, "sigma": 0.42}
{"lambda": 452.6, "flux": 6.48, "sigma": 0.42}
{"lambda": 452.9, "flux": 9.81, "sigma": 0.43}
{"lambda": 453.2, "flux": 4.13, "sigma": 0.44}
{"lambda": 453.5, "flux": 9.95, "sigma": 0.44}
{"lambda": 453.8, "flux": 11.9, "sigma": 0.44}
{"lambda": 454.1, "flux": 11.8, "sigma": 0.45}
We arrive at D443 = 0.34 mag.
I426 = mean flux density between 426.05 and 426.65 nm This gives 6.73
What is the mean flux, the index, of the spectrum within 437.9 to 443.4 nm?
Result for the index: 3.91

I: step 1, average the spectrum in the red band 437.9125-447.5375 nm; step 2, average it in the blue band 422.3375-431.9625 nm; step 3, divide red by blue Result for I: 0.69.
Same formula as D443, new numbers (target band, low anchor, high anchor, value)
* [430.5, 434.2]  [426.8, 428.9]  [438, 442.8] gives 0.10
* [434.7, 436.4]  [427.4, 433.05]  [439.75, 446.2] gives 0.09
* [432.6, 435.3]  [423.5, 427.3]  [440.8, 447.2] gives 0.28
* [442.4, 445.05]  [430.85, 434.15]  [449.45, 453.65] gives -0.20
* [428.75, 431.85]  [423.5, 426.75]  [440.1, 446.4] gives -0.12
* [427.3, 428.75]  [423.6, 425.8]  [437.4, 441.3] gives -0.01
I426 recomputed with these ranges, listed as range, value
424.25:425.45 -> 8.11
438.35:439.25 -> 6.99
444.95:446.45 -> 5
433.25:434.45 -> 6.82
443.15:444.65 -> 7.96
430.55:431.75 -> 6.18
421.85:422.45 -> 9.19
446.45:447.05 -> 8.94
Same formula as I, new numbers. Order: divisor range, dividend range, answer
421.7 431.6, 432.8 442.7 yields 0.55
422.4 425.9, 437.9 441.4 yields 0.48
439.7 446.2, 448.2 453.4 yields 1.56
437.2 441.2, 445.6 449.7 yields 1.99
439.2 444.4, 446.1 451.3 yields 1.84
